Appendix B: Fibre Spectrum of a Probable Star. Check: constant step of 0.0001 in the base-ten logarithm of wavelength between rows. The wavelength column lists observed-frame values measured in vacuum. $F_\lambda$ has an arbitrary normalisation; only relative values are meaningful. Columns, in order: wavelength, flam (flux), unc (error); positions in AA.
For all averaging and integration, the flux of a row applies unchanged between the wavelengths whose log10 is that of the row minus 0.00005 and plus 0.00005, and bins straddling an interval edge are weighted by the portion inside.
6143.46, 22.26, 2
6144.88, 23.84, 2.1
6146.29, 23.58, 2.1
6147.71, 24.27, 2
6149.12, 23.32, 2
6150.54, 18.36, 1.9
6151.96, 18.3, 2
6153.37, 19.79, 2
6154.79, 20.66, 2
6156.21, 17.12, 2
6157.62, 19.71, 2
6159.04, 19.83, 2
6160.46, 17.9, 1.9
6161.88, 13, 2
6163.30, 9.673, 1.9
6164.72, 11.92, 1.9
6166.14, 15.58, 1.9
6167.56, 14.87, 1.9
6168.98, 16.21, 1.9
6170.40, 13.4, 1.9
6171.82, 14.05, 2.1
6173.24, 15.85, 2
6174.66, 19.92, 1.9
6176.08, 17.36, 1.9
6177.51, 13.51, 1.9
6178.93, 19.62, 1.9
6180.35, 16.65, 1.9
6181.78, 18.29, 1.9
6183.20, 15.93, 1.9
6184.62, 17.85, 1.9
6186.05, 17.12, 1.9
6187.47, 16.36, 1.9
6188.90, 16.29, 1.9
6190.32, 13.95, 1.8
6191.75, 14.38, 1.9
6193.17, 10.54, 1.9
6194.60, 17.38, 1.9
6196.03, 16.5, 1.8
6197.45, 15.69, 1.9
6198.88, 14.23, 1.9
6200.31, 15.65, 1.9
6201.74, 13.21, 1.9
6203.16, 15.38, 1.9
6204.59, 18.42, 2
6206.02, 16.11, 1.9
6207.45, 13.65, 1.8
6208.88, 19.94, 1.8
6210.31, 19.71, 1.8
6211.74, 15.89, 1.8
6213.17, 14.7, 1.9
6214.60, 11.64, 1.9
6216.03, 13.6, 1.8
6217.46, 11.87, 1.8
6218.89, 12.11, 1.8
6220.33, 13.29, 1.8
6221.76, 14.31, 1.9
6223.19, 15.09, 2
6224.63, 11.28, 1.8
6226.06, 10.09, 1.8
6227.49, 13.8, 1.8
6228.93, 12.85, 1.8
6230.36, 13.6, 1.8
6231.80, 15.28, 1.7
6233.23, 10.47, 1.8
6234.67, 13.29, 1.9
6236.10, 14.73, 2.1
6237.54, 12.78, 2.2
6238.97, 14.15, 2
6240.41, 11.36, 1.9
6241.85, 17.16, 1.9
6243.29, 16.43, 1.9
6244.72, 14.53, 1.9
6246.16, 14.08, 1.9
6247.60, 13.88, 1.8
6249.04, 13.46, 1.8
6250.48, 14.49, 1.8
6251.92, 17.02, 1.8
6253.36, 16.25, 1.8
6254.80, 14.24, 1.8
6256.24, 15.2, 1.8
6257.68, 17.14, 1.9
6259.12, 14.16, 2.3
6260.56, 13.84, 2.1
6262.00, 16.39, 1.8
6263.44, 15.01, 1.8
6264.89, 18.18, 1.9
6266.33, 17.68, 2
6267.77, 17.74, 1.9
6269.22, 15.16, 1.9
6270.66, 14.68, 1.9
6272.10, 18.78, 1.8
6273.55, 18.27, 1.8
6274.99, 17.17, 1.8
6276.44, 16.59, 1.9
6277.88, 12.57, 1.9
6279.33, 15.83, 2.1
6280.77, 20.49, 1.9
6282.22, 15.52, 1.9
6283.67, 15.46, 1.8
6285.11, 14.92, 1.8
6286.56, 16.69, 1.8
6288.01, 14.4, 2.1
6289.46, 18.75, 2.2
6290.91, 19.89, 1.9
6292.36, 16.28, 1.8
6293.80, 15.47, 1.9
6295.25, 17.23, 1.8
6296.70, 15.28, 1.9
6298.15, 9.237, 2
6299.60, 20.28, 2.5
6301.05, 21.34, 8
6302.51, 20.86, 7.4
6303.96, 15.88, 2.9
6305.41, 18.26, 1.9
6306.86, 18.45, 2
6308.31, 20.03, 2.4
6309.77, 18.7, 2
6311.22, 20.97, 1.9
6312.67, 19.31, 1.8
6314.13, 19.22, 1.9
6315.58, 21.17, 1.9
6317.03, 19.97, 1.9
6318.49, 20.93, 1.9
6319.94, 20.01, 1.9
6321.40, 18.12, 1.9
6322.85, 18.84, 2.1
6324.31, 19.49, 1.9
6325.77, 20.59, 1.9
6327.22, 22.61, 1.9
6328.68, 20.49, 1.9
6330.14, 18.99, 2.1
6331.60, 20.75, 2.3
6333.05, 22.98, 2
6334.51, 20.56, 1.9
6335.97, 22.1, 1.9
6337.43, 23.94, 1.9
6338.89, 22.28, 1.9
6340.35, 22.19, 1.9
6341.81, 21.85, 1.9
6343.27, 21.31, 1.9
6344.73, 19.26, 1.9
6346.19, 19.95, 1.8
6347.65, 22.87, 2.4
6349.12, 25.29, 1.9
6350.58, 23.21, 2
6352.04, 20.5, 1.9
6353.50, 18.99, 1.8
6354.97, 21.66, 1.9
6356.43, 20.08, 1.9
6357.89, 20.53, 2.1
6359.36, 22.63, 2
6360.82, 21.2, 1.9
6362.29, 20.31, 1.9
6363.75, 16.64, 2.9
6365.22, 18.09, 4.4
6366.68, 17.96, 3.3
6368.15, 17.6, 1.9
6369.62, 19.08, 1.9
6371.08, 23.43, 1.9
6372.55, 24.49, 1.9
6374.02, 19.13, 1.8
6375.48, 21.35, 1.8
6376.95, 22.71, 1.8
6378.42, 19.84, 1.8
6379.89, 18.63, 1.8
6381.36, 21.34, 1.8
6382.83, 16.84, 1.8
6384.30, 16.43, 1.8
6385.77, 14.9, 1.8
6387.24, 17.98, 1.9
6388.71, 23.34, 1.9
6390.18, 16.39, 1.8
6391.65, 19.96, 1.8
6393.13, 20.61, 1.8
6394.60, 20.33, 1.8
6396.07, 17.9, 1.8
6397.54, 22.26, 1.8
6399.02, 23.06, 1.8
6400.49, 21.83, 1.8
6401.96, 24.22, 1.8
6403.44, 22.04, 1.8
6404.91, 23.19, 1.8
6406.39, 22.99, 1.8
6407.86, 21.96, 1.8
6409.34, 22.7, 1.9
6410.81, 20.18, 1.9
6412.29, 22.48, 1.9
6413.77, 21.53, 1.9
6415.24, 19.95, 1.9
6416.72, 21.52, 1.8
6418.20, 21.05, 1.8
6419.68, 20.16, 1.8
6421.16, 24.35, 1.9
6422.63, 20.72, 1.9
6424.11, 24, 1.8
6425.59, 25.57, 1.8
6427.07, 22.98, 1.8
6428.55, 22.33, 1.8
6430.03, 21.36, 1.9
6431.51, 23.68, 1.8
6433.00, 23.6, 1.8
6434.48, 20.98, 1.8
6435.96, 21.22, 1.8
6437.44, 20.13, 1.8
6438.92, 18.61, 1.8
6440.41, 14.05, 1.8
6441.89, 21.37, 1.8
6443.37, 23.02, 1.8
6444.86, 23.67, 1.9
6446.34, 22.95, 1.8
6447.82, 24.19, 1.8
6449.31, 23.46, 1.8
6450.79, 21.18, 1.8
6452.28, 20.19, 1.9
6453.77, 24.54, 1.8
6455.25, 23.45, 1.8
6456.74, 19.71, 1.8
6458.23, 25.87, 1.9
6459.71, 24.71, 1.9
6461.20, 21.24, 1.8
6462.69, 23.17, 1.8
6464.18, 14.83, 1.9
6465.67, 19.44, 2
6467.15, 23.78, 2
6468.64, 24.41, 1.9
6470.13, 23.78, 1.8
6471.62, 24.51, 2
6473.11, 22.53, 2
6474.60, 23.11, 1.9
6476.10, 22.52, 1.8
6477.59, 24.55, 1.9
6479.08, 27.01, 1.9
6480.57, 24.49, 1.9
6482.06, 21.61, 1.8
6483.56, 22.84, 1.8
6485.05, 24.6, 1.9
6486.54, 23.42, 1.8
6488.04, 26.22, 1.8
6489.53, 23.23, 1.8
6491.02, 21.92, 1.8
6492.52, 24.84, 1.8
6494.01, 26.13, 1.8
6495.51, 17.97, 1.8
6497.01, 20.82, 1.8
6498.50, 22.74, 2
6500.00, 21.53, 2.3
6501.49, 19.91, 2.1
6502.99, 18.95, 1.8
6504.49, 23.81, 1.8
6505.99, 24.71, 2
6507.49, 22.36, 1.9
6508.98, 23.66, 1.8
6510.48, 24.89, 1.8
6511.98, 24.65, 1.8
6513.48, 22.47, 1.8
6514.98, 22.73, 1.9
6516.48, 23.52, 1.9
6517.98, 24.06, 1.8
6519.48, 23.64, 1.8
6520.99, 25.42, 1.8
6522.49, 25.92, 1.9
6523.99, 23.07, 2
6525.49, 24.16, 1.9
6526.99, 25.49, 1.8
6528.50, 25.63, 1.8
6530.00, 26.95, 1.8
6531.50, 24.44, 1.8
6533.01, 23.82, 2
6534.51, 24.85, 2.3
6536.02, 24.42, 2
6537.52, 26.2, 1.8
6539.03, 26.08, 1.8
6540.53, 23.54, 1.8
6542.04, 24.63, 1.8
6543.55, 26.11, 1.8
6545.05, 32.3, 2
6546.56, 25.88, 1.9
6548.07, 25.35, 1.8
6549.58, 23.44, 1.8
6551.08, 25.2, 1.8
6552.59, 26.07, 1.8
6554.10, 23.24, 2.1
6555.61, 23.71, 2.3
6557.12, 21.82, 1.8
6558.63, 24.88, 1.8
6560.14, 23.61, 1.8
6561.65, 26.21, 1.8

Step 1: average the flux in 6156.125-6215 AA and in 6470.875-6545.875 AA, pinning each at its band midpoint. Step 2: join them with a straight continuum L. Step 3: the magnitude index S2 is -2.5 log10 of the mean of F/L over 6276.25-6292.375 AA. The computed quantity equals 0.12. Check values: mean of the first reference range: 15.8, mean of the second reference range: 24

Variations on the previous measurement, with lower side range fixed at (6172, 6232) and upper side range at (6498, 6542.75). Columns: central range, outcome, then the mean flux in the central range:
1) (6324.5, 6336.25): -0.126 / 21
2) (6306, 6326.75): -0.079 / 19.7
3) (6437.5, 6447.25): 0.059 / 20.7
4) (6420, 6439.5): -0.040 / 22.3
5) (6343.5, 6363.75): -0.094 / 21.1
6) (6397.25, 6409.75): -0.098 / 22.7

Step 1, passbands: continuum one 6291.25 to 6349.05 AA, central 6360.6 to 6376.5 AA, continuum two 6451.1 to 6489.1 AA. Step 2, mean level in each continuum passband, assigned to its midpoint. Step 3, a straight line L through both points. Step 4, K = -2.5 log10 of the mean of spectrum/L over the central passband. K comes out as 0.05 mag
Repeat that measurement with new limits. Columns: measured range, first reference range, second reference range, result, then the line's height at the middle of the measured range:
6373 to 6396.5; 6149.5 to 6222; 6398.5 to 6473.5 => 0.08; 20.8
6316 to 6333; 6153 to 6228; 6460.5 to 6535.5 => -0.07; 18.9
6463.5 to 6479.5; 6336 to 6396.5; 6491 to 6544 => 0.00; 22.7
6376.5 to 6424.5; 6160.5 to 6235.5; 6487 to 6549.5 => 0.00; 20.7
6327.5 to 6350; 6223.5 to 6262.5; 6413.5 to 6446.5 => -0.20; 18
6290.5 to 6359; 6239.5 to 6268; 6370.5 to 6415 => -0.10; 18.1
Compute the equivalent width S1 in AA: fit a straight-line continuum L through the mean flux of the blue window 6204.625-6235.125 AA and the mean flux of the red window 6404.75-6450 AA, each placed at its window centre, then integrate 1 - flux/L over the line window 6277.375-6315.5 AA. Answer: -1.1 AA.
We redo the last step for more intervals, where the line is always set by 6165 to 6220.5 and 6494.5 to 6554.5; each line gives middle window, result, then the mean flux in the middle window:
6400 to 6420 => -0.7 AA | 21.9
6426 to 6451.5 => 0.2 AA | 21.7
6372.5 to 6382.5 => -0.2 AA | 20.7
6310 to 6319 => -0.7 AA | 20.2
